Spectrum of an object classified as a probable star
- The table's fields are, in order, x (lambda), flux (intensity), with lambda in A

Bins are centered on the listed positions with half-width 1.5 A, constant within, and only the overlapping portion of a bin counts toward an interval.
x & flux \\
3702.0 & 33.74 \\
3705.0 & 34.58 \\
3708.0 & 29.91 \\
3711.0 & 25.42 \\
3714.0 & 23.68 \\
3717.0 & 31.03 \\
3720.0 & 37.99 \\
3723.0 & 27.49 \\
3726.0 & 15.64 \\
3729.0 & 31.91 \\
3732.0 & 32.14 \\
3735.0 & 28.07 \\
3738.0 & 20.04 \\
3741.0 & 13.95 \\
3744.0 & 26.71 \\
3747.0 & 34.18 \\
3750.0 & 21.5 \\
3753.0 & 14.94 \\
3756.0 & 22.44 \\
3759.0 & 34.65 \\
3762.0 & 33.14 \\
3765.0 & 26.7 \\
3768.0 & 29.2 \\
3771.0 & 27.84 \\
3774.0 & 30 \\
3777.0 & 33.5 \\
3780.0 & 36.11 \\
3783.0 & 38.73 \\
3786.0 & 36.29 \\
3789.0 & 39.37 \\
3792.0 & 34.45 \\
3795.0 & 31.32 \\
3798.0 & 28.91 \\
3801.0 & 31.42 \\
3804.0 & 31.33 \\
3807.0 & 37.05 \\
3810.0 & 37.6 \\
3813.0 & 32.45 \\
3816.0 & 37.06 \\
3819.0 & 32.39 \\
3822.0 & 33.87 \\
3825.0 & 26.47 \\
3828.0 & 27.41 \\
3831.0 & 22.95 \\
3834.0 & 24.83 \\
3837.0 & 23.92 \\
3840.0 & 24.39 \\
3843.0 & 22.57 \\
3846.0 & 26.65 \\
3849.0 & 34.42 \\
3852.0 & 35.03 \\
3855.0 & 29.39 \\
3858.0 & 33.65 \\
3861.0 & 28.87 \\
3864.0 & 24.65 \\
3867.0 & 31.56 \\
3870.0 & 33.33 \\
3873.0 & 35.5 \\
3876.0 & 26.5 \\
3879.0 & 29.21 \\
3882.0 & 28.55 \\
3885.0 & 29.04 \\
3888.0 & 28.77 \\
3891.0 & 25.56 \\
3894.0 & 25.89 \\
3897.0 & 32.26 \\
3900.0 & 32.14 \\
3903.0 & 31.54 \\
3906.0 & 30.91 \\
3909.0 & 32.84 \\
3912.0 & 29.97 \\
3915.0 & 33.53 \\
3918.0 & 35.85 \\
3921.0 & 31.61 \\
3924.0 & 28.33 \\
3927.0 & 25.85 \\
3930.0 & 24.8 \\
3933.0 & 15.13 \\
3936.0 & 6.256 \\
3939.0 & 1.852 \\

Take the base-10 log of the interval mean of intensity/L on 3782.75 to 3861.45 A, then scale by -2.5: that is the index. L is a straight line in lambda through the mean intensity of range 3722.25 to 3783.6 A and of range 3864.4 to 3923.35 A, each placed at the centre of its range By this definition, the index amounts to -0.08 mag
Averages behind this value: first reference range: 27.4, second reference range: 30.6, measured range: 31.1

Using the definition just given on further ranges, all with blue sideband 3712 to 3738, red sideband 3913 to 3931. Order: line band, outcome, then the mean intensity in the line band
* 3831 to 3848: 0.186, 24.6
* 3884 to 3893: 0.081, 27.6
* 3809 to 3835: -0.055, 30.5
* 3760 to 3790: -0.159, 33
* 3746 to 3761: 0.112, 25.5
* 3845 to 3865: -0.044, 30.6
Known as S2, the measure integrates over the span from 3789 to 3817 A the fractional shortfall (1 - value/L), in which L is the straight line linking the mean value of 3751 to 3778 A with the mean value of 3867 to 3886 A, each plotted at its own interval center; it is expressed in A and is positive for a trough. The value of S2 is -4.89 A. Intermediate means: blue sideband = 27.8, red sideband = 30.5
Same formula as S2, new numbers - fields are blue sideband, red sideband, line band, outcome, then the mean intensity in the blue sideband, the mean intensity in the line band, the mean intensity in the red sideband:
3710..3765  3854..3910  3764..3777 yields -0.89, 26.4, 29.1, 30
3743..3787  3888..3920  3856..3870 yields 0.24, 29.7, 30.1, 31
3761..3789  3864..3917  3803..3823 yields -1.68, 32.8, 34.6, 30.3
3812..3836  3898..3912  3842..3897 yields 2.09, 29.5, 29.5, 31.7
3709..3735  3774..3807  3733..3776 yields 6.84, 28.2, 26.1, 34.1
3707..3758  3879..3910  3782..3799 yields -4.86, 25.8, 34.9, 29.7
